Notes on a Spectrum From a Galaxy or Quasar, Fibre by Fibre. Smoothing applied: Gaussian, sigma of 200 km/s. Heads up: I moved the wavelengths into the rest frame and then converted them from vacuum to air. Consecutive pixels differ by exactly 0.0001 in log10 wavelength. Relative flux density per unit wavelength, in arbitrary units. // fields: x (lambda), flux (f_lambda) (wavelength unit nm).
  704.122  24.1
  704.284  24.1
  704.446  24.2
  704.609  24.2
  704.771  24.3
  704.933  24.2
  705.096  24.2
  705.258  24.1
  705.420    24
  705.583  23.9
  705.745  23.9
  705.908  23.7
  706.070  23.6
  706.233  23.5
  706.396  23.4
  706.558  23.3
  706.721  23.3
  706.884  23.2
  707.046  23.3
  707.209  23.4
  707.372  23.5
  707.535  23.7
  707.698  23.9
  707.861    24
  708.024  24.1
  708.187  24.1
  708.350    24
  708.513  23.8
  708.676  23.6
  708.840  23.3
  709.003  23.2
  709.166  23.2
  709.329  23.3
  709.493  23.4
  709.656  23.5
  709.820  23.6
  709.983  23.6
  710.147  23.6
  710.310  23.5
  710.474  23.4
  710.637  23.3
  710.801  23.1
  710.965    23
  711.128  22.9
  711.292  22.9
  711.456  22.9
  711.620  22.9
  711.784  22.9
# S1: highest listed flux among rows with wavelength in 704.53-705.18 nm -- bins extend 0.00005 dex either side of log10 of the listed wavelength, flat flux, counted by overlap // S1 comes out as 24.3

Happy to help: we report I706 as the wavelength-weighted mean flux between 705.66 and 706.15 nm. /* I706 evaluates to 23.8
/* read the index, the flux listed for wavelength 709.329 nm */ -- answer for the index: 23.3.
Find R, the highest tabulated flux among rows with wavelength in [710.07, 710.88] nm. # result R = 23.6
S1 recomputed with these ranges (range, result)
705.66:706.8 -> 23.9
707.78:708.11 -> 24.1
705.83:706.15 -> 23.7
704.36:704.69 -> 24.2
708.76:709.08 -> 23.3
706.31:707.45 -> 23.5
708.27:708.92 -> 24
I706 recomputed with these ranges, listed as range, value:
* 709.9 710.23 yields 23.6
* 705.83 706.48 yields 23.6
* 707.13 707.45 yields 23.4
